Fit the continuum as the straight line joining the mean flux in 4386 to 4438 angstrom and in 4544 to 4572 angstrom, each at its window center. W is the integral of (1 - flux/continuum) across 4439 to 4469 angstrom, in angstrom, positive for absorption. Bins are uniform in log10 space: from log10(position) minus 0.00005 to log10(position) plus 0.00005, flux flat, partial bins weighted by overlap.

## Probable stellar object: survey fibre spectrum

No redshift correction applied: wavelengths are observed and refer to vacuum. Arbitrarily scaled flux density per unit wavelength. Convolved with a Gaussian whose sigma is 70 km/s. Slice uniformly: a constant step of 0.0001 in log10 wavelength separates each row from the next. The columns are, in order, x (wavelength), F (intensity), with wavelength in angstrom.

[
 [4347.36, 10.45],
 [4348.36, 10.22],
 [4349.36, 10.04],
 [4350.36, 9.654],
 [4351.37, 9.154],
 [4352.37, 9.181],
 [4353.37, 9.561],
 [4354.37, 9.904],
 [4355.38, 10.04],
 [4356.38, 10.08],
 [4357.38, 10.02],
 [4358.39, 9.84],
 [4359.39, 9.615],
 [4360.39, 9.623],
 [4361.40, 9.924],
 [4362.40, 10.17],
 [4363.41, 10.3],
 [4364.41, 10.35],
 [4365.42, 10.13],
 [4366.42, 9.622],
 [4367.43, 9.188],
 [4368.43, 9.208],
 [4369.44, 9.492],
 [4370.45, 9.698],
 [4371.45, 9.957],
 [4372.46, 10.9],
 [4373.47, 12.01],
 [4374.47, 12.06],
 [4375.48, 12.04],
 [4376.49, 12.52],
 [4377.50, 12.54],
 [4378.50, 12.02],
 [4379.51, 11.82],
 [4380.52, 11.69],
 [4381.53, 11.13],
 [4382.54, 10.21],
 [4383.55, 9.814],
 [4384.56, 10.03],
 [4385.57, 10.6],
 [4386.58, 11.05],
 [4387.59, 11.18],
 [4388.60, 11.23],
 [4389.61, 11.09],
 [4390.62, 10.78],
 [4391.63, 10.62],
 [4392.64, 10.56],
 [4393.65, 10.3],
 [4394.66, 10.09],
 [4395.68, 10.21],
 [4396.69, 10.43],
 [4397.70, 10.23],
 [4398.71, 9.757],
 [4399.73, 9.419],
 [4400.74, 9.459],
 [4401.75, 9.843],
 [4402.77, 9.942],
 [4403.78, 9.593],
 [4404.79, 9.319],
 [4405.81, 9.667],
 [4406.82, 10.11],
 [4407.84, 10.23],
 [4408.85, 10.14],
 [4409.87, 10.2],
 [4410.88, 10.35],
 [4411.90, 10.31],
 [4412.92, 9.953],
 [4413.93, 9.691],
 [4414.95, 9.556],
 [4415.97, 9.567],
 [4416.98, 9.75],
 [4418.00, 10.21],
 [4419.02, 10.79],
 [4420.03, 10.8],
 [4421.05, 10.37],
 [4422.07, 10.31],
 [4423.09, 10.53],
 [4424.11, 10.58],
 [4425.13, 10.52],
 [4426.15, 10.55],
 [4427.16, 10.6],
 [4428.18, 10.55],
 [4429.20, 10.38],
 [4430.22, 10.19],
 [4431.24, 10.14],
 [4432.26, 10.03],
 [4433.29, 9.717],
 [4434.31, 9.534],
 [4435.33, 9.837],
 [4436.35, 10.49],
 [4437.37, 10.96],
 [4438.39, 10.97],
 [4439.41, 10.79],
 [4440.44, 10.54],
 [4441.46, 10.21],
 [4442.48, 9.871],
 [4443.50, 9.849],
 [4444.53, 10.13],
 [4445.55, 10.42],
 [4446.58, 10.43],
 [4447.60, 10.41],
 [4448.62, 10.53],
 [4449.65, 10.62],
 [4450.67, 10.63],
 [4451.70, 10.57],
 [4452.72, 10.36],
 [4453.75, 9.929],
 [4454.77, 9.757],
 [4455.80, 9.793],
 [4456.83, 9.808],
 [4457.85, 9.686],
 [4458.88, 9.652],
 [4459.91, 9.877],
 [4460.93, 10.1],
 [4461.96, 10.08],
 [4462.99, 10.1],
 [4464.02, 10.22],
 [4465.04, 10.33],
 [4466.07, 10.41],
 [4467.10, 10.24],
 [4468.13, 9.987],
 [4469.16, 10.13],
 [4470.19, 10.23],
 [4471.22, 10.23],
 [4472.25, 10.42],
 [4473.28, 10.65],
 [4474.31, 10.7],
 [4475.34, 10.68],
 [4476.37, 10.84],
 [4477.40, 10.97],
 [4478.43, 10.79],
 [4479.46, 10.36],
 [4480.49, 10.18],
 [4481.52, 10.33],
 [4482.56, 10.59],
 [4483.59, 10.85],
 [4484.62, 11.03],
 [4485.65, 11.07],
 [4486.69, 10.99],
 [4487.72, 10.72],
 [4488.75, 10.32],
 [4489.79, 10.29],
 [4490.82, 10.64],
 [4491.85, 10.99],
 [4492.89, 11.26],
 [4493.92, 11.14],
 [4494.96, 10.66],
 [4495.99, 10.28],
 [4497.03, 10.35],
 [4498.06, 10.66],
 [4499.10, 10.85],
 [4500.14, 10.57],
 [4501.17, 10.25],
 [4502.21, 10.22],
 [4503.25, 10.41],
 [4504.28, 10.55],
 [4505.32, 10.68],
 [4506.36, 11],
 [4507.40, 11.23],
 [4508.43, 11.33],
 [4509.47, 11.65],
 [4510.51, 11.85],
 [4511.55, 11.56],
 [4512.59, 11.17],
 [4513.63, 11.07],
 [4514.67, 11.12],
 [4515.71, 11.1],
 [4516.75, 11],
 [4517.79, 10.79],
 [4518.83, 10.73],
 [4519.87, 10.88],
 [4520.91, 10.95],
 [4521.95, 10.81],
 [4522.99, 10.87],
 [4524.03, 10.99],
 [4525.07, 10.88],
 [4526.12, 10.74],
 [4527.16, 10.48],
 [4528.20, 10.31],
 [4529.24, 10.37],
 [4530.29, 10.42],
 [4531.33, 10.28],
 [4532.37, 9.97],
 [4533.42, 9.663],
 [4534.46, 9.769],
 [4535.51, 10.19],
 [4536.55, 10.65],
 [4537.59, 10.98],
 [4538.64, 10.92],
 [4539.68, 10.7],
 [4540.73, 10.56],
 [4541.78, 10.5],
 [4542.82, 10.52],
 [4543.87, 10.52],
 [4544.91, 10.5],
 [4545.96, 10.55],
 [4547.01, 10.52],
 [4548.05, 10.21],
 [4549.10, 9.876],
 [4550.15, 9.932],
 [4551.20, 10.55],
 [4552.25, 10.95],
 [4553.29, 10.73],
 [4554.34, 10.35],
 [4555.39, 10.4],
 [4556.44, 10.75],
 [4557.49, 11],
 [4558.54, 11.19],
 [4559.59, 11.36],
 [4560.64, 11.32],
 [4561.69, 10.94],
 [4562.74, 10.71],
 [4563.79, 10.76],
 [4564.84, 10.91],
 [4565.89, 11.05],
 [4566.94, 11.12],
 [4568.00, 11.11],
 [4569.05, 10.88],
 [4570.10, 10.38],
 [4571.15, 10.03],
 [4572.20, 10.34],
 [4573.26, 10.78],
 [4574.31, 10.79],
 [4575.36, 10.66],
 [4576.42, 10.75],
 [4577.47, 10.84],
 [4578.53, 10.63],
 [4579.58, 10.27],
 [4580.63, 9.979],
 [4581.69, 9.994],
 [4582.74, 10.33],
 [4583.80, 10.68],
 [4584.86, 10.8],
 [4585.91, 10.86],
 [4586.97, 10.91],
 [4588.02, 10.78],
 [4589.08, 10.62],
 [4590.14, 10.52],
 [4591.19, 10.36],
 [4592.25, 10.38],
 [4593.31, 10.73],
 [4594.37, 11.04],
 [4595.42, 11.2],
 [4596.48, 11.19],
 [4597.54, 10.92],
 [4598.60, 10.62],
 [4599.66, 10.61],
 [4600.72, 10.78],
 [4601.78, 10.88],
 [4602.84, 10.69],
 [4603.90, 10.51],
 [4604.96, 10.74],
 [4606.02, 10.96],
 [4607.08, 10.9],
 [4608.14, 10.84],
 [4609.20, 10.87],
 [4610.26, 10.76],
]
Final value 0.5 angstrom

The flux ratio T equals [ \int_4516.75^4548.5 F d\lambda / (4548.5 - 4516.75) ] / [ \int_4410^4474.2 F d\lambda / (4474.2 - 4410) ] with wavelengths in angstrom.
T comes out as 1.03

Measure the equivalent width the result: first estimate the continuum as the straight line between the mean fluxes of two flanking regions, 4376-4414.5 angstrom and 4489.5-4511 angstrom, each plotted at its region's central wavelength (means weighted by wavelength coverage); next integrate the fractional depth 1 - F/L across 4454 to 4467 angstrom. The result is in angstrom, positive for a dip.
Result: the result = 0.8 angstrom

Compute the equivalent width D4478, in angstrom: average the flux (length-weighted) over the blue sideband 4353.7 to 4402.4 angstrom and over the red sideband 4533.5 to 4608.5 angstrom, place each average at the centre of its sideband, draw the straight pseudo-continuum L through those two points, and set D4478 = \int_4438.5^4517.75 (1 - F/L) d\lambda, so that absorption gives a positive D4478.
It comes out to 0.15 angstrom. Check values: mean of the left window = 10.5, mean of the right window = 10.7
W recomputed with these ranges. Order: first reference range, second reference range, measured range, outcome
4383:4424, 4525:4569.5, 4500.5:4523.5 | -1.00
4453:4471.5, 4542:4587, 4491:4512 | -1.24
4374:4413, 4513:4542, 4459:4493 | 0.41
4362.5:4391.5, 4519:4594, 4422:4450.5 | 1.02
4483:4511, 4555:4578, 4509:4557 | 0.71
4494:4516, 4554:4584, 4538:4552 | 0.40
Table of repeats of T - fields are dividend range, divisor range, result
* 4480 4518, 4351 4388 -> 1.04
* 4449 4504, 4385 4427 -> 1.02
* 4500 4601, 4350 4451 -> 1.04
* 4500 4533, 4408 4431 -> 1.05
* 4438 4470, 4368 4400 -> 0.95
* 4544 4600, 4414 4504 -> 1.03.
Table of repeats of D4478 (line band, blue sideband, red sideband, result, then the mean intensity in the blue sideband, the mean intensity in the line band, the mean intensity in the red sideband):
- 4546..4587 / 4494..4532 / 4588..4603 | 0.4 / 10.8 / 10.7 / 10.8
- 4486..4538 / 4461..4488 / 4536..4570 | -0.6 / 10.5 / 10.7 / 10.7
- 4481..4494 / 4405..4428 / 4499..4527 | 0.0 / 10.2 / 10.8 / 10.9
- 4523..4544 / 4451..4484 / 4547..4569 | 0.3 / 10.3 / 10.5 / 10.8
